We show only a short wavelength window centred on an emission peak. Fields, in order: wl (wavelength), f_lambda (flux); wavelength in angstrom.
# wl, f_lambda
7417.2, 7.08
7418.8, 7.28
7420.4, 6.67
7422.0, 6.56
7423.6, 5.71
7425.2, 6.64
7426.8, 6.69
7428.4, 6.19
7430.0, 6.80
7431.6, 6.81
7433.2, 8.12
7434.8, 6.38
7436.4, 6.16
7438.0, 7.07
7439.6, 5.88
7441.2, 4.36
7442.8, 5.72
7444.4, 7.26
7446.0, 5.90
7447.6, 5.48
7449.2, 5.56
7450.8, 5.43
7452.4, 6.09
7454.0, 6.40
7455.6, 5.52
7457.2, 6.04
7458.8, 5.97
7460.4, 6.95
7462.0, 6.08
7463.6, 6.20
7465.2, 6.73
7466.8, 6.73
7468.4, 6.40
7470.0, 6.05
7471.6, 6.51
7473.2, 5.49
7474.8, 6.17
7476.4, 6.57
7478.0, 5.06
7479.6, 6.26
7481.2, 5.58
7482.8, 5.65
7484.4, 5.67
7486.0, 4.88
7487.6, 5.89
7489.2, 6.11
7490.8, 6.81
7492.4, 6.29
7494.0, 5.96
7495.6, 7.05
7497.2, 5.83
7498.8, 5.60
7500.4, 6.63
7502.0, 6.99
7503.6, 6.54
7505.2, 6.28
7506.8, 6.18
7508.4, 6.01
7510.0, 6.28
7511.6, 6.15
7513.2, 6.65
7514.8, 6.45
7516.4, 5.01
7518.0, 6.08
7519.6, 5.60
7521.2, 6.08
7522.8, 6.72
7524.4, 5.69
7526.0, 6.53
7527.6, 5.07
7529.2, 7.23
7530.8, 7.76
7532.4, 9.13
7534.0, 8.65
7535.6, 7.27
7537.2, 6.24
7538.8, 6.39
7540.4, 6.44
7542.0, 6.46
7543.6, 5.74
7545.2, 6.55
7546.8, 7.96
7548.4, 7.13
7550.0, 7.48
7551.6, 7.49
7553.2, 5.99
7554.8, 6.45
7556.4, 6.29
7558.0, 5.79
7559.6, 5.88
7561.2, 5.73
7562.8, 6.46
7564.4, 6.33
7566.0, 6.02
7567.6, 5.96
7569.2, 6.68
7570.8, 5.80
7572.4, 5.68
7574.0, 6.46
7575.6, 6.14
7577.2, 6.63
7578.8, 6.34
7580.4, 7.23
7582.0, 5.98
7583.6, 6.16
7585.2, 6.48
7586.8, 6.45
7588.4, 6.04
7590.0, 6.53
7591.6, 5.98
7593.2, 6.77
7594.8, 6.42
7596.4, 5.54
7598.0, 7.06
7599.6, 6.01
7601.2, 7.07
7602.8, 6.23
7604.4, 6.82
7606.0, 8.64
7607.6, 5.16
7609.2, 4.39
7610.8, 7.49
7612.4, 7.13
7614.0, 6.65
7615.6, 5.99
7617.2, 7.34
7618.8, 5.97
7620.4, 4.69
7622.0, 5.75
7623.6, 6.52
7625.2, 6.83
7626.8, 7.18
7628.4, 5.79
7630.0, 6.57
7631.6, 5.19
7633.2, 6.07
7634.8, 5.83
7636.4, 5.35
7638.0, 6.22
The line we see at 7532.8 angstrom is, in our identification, [S II]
